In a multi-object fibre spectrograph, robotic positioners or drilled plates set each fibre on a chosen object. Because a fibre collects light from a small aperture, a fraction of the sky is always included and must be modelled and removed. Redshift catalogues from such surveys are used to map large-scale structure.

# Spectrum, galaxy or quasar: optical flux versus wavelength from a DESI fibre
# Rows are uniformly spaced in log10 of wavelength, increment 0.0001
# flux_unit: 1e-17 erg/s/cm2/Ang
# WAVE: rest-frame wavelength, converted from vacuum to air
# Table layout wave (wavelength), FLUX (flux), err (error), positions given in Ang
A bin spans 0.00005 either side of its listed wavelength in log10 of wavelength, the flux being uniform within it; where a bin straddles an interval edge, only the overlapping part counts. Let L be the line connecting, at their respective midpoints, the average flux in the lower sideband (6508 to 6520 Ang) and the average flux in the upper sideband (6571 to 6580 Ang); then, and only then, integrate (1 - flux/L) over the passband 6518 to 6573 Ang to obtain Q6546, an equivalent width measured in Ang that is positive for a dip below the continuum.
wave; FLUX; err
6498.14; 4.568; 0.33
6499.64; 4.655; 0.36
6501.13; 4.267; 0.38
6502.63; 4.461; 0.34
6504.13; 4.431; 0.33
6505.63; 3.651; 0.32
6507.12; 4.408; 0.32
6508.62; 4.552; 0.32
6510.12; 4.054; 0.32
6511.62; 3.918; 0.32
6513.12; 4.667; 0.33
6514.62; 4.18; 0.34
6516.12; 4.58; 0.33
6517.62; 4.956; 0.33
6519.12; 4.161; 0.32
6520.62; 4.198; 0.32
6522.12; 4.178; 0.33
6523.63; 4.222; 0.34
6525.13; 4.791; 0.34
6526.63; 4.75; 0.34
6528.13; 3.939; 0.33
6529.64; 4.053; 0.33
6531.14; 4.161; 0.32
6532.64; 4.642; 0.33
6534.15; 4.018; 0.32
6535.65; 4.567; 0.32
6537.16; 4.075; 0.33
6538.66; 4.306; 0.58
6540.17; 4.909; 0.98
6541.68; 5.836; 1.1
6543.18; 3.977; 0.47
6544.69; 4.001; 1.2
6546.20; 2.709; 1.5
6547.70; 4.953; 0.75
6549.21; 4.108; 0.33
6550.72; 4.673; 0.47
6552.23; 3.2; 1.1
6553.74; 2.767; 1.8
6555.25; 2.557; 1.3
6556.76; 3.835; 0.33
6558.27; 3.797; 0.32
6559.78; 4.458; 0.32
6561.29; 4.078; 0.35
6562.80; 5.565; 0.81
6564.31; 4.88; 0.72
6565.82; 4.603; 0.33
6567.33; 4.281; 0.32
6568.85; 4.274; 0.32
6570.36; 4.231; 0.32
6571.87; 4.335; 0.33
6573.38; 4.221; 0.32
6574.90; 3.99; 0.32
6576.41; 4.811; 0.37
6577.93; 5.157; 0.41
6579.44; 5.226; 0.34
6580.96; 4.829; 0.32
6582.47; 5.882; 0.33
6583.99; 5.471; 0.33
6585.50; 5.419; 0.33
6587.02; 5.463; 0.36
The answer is 3.2 Ang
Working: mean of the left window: 4.38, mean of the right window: 4.61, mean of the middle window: 4.23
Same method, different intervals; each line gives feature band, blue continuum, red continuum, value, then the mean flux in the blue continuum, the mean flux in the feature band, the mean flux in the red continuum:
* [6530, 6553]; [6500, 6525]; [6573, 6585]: 1.68 Ang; 4.32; 4.27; 4.98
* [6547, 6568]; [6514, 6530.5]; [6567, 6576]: 0.75 Ang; 4.36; 4.12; 4.24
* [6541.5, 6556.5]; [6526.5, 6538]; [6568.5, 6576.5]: 1.62 Ang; 4.25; 3.8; 4.27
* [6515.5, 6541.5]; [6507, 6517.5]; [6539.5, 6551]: -0.23 Ang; 4.37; 4.41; 4.38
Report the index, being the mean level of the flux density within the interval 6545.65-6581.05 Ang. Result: 4.23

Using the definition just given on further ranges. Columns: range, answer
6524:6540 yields 4.35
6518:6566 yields 4.22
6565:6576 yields 4.3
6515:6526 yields 4.44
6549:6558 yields 3.5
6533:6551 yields 4.34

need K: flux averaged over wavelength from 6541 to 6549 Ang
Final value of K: 4.27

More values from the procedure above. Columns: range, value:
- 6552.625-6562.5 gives 3.66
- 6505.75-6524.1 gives 4.32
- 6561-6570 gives 4.62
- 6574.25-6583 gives 4.97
